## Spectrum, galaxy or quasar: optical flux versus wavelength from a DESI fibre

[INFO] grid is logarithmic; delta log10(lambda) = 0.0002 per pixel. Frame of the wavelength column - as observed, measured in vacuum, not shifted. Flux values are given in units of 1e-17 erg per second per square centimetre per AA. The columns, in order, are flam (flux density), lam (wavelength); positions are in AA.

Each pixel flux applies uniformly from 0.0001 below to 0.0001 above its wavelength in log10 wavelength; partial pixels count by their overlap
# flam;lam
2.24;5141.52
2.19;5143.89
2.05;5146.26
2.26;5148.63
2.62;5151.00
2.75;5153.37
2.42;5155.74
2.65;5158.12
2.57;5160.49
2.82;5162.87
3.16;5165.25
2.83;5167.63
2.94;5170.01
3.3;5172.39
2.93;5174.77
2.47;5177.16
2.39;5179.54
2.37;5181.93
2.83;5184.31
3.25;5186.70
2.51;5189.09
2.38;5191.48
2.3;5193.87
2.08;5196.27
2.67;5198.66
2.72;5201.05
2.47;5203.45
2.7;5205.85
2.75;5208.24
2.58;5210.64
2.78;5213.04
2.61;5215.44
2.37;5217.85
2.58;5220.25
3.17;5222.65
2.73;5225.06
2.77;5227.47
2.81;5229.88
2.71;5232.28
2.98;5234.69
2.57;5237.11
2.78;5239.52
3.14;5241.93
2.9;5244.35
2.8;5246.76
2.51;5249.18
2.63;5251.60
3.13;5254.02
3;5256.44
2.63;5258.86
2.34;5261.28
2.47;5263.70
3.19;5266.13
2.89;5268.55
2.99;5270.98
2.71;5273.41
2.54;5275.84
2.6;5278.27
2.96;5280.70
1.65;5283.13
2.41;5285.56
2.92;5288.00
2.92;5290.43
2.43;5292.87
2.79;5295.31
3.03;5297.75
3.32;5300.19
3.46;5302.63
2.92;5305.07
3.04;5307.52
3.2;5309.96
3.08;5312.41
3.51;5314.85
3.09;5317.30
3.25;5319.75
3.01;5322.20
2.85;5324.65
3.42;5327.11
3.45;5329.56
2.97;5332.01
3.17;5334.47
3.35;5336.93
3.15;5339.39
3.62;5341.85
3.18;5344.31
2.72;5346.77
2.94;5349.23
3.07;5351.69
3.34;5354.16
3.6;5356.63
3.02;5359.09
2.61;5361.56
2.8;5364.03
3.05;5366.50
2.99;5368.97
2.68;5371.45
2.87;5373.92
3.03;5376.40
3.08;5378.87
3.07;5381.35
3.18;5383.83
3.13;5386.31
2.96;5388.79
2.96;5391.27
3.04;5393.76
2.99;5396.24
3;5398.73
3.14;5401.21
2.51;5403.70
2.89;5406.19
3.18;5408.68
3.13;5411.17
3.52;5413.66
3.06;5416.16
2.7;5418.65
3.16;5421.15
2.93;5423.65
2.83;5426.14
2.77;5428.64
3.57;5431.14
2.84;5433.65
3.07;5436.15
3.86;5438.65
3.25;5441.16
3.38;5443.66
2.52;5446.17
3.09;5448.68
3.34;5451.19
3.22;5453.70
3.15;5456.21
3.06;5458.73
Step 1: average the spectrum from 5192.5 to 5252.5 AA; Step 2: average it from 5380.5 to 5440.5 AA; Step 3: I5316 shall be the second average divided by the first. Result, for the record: 1.14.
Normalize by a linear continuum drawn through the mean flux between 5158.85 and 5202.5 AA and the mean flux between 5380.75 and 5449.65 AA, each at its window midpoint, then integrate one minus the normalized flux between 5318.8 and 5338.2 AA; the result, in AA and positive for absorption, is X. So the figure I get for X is -1.70 AA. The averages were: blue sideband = 2.69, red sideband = 3.06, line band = 3.18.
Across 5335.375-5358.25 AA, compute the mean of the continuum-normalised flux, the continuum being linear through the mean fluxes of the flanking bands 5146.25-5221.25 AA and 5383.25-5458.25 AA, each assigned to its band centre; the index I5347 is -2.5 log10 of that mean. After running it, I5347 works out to -0.097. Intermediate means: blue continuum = 2.64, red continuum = 3.08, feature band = 3.22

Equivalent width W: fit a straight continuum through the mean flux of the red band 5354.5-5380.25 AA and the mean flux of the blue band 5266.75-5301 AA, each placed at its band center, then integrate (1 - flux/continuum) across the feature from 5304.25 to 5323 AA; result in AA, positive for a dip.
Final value -2.2 AA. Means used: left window 2.73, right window 2.99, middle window 3.14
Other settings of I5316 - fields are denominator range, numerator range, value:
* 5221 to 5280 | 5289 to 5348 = 1.12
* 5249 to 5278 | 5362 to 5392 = 1.08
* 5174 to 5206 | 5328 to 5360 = 1.25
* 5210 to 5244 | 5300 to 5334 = 1.15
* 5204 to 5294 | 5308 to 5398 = 1.14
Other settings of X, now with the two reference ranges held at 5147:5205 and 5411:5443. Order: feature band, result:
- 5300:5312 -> -1.11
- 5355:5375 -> 0.36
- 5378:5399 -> 0.09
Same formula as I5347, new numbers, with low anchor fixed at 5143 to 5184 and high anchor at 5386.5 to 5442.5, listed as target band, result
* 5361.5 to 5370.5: 0.03 mag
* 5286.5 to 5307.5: -0.04 mag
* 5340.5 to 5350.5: -0.06 mag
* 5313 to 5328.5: -0.10 mag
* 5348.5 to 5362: -0.06 mag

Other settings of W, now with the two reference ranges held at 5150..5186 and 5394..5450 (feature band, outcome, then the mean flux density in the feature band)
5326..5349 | -1.98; 3.21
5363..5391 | 0.20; 2.99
